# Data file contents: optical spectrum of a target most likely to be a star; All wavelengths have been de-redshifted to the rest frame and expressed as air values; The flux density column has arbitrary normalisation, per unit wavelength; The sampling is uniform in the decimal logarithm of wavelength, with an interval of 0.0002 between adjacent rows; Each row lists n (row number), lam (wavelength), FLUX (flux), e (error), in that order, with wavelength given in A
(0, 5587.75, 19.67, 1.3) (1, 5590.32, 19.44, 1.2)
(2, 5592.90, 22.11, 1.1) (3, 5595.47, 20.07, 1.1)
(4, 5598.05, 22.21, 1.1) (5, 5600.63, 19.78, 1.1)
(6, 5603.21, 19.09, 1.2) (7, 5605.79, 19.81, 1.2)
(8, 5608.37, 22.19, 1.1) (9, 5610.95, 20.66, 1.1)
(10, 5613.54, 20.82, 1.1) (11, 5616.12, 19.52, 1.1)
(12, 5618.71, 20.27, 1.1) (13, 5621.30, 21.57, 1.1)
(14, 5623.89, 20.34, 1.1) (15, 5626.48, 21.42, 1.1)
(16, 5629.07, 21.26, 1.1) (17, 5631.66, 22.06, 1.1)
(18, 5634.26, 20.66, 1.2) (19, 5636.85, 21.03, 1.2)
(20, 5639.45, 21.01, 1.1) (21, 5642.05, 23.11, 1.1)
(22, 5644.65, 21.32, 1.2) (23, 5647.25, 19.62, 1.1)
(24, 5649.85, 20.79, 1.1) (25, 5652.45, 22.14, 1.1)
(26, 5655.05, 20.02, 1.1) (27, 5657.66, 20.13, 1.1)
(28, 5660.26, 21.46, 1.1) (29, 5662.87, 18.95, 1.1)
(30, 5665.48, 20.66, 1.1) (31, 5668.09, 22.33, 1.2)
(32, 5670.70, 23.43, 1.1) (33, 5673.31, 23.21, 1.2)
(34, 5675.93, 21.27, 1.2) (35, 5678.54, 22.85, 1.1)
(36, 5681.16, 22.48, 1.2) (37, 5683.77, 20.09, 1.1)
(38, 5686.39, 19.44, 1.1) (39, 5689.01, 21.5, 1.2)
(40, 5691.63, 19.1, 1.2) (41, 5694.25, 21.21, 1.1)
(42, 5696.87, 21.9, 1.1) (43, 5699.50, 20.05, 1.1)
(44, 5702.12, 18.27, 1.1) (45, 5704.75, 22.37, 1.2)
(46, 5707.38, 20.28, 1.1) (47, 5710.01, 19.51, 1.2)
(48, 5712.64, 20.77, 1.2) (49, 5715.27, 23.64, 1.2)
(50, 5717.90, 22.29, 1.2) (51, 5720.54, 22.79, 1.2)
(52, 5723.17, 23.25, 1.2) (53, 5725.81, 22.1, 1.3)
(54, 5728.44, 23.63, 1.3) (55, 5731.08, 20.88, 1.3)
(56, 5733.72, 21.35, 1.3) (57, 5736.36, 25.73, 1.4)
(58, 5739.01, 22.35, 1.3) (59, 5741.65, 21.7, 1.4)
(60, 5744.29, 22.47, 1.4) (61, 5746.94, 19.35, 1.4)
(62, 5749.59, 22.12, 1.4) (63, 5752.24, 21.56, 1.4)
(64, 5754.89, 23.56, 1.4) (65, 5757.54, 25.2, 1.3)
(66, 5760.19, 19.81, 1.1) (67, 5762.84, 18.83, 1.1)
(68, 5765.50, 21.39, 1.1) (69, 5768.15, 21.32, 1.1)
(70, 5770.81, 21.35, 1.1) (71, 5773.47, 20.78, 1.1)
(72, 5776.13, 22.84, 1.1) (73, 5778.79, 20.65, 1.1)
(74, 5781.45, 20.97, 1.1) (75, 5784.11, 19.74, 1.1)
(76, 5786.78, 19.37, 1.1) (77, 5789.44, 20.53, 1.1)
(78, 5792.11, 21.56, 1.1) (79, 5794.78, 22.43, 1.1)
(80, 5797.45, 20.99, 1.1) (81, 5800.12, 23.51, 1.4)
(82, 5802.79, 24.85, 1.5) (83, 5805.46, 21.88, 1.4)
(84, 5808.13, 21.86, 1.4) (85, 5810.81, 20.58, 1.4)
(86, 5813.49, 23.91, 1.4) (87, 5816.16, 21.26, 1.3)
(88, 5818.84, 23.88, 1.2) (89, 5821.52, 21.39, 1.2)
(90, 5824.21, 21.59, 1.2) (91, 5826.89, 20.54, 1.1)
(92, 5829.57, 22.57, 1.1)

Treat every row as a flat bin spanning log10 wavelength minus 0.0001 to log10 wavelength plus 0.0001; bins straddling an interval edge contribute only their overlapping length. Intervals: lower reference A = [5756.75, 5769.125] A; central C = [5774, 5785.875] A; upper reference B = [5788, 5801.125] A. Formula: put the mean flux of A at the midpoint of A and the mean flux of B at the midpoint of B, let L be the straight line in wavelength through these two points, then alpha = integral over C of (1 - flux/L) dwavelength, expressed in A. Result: 0.3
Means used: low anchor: 21.2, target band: 21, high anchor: 21.7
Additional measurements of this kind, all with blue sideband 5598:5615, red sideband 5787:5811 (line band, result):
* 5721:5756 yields -1.30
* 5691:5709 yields 0.63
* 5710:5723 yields -0.49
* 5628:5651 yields -0.48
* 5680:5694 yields 0.38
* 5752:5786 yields 0.62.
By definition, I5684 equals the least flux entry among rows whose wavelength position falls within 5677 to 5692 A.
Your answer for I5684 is 19.1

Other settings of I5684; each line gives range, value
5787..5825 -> 20.53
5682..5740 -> 18.27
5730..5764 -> 18.83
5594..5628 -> 19.09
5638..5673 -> 18.95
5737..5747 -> 19.35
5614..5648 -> 19.52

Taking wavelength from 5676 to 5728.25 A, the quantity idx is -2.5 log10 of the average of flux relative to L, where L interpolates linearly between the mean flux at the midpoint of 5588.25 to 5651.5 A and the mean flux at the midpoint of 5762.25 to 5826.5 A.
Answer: -0.007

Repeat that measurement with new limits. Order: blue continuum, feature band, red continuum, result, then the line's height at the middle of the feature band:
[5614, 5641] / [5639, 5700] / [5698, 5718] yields -0.02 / 20.9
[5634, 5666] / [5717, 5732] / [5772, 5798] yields -0.08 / 20.9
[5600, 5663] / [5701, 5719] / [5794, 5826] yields 0.02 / 21.5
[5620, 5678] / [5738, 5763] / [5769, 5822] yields -0.01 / 21.6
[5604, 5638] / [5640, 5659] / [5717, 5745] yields 0.01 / 21.3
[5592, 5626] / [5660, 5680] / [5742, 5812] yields -0.04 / 21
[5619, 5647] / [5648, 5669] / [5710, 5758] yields 0.04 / 21.5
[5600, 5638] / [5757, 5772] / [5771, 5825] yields 0.02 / 21.5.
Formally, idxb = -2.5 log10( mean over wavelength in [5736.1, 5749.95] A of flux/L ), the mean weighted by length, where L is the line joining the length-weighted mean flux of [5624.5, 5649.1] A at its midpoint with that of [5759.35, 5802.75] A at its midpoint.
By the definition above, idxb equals -0.04 mag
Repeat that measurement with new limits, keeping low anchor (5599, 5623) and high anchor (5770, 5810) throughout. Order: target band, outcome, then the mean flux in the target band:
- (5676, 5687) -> -0.02 mag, 21.3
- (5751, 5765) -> -0.02 mag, 21.8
